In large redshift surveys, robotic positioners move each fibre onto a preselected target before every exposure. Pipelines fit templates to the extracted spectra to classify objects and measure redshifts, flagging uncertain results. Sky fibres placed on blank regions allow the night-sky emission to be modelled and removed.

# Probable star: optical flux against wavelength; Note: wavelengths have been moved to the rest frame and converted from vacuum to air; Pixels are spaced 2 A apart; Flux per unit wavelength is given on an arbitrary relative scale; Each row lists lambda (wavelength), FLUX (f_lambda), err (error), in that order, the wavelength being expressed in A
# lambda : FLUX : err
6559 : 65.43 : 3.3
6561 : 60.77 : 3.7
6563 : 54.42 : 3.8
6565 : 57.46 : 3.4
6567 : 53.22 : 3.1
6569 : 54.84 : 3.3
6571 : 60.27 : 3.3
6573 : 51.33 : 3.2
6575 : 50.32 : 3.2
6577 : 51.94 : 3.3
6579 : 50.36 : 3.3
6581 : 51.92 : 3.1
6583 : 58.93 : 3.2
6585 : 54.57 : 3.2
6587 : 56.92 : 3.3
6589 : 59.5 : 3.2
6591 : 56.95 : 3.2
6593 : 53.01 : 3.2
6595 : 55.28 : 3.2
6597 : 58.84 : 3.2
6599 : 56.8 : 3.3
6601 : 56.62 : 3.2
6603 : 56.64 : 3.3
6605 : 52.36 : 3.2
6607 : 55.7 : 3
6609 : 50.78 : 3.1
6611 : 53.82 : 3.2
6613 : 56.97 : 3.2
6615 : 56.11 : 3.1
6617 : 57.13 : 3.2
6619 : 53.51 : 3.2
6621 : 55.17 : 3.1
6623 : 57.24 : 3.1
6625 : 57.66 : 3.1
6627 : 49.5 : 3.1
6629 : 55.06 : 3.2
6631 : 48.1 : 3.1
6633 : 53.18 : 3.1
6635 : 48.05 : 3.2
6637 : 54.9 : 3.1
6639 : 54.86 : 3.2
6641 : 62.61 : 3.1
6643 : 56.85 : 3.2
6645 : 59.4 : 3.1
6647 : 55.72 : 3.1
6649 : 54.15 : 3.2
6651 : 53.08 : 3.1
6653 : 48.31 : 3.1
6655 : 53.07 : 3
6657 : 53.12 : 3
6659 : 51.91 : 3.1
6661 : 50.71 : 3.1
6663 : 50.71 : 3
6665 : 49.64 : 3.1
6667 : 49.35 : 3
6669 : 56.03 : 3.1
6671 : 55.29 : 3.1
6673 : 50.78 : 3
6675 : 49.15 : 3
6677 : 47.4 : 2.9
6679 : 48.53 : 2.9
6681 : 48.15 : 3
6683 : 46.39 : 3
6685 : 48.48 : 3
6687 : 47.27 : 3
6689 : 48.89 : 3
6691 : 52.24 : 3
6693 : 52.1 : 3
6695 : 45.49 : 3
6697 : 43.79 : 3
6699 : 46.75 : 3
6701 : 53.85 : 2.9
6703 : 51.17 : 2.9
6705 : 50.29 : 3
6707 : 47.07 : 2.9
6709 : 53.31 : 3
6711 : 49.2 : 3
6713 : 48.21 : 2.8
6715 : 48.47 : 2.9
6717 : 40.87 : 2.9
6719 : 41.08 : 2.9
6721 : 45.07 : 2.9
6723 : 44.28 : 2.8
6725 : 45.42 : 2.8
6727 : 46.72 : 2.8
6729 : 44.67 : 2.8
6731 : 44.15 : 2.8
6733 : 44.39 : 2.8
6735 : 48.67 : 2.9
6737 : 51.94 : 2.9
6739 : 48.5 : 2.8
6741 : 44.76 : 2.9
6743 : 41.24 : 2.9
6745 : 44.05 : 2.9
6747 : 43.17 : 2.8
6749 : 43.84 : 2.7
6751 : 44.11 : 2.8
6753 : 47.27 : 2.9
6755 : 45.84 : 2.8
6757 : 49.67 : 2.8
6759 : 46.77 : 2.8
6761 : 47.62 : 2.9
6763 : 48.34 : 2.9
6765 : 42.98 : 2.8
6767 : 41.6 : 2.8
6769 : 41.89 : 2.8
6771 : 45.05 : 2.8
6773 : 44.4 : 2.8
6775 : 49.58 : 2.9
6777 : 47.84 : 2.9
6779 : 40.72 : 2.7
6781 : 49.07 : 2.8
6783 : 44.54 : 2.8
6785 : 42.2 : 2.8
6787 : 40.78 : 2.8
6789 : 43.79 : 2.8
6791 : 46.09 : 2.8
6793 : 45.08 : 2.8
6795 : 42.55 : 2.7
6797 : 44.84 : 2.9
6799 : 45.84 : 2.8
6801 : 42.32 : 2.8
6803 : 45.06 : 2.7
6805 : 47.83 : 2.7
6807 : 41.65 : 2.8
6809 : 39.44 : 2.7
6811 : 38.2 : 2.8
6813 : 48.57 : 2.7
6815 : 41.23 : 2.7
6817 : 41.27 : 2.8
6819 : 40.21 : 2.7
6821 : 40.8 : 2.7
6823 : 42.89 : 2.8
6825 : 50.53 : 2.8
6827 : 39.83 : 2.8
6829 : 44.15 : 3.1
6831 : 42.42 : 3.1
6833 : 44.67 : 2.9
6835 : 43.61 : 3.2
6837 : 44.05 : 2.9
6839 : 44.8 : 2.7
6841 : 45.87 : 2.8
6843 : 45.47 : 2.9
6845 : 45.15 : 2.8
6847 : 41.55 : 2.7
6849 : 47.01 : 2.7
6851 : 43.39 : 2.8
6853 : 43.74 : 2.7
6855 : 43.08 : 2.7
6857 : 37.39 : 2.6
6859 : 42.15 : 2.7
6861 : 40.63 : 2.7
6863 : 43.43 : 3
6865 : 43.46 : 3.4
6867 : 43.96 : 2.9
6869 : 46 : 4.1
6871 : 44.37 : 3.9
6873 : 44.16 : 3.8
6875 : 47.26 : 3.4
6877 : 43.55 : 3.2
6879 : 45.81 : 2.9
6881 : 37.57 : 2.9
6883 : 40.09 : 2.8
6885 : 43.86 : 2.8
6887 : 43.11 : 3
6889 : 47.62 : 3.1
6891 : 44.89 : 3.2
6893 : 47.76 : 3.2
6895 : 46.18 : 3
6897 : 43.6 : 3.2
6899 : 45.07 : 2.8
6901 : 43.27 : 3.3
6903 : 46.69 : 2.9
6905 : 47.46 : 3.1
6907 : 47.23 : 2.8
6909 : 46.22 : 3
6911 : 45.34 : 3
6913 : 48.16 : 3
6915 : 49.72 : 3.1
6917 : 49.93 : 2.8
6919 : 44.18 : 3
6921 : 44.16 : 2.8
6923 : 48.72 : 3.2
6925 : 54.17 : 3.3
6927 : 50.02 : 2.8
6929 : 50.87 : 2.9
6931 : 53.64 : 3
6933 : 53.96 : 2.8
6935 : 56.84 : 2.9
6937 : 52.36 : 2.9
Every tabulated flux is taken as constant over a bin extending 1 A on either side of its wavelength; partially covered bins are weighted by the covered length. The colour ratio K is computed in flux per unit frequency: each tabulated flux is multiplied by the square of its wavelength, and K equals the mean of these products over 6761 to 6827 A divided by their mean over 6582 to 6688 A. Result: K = 0.9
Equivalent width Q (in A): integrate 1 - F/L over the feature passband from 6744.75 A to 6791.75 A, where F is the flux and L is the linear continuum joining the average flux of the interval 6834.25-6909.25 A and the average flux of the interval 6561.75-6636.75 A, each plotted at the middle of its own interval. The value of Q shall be 3.0 A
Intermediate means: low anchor 54.6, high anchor 44.2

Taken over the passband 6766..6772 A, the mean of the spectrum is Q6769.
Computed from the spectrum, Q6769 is 42.8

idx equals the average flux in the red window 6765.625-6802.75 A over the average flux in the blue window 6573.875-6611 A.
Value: 0.8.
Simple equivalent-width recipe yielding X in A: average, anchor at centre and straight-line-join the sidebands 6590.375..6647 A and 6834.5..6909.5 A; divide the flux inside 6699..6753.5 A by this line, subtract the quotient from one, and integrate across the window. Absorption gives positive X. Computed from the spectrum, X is 4.3 A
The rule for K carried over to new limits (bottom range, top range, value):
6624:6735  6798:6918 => 0.93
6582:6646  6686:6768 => 0.87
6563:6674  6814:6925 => 0.88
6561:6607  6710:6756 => 0.86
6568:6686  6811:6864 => 0.86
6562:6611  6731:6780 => 0.87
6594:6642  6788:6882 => 0.85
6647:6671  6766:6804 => 0.88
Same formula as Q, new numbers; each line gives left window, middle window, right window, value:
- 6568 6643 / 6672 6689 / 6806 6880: 1.0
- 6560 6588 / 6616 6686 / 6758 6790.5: -2.3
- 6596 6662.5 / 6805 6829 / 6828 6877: 1.6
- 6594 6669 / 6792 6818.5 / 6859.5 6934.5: 3.0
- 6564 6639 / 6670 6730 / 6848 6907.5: 3.4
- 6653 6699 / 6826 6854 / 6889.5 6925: 2.1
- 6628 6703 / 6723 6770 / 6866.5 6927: 3.7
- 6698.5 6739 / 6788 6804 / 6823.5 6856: 0.3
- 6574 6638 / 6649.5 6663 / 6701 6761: -0.1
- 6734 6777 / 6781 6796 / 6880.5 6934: 0.7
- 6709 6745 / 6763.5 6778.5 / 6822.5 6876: 0.1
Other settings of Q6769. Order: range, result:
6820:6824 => 41.8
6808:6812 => 38.8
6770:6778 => 46.7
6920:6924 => 46.4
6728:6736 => 45.5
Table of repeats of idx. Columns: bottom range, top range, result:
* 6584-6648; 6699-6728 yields 0.86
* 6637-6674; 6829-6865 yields 0.81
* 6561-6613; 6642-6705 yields 0.92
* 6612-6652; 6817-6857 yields 0.79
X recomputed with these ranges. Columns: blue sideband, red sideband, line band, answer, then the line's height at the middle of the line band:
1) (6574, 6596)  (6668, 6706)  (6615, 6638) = -0.5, 52.5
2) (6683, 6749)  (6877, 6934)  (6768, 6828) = 3.9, 46.9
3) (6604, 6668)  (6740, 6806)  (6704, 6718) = 0.2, 48.9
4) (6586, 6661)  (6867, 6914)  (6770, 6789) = 1.6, 49.1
